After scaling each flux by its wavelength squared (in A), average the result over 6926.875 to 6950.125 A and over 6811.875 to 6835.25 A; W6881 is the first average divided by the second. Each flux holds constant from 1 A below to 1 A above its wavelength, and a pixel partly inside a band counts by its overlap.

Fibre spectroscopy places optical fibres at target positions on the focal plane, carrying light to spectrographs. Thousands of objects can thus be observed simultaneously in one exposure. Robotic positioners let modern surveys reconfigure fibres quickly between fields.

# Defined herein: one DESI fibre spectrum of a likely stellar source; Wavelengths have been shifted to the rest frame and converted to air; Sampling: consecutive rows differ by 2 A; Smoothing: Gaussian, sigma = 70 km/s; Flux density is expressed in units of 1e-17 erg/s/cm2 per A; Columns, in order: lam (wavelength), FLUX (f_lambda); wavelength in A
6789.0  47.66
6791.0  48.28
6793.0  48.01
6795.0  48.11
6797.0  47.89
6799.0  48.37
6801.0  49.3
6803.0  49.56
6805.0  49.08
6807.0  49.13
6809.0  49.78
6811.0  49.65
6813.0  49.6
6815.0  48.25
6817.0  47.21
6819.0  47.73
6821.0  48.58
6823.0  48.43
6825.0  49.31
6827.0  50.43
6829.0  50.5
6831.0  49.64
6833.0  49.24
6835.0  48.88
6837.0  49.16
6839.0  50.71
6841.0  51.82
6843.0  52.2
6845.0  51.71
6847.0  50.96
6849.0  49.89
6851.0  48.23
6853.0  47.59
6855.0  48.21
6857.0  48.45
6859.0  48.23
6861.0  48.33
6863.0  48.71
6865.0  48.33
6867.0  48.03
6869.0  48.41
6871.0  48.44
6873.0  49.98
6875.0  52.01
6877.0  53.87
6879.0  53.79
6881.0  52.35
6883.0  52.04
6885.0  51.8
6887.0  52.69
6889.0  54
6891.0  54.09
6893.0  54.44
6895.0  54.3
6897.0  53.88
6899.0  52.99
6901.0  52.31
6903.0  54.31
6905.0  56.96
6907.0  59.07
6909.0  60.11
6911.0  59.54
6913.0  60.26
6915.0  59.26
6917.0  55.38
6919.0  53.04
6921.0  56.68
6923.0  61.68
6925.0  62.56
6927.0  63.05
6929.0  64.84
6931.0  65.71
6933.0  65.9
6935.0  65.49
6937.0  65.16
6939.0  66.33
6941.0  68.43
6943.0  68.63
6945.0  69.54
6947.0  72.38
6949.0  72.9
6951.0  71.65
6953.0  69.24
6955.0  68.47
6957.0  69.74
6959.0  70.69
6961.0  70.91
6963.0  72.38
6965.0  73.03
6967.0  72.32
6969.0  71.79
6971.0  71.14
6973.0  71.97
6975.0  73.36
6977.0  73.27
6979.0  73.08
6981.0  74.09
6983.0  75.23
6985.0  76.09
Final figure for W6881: 1.43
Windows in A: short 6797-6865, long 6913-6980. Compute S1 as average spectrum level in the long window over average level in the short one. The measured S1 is 1.4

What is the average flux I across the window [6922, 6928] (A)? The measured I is 62.4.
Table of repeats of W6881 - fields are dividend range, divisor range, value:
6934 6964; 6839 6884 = 1.42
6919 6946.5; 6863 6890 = 1.29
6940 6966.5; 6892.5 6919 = 1.27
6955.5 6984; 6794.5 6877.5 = 1.52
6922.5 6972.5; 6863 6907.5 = 1.33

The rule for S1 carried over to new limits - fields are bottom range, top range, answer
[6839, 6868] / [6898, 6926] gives 1.16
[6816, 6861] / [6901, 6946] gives 1.25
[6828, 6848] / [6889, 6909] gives 1.09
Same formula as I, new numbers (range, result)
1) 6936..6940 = 65.7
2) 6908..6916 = 59.8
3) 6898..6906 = 54.1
